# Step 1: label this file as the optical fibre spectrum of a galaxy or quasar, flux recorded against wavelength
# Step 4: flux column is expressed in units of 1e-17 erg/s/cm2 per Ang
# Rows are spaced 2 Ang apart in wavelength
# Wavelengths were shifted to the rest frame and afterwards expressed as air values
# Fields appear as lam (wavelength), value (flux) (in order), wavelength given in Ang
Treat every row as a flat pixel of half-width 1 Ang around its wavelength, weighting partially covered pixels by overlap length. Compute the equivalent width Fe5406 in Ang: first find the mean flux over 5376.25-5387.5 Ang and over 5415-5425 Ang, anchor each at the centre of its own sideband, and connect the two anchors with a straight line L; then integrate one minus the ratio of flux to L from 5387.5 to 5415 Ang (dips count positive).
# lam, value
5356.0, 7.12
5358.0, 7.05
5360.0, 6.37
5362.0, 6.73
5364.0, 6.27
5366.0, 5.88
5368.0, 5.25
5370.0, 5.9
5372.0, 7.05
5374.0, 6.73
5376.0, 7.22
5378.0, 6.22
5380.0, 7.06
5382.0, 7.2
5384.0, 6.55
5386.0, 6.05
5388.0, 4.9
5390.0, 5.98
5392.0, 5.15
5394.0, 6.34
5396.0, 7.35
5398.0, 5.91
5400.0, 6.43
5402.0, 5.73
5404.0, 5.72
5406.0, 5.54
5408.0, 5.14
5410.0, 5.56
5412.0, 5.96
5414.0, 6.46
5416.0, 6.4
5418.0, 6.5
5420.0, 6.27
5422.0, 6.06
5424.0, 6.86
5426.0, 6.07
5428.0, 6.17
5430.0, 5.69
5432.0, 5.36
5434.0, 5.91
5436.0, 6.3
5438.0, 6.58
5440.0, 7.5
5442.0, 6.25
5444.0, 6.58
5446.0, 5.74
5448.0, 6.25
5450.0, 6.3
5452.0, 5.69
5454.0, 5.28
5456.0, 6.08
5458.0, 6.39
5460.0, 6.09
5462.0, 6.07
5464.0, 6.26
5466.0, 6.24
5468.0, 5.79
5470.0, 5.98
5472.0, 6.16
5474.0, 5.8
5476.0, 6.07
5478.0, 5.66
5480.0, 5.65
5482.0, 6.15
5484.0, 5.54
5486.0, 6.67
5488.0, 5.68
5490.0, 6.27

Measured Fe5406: 2.6 Ang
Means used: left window 6.58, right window 6.42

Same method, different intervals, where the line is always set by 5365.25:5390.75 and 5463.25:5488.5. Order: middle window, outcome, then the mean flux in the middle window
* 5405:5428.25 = 0.4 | 6.08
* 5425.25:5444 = -0.3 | 6.23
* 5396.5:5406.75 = 0.5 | 5.95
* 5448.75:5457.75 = 0.2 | 5.89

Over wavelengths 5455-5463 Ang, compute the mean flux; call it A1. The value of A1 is 6.16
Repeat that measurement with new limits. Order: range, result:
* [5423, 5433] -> 6.03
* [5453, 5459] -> 5.92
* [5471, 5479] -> 5.92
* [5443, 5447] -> 6.16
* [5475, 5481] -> 5.79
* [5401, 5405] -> 5.72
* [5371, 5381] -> 6.86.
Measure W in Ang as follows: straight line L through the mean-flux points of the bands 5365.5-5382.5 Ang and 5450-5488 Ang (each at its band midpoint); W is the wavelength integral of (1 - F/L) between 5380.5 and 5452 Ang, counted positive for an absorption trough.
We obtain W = 1.5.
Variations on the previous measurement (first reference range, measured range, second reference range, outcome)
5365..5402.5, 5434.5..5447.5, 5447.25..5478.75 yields -0.8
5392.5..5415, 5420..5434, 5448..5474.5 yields -0.1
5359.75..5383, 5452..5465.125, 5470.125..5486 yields 0.0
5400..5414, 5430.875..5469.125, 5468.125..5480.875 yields -2.0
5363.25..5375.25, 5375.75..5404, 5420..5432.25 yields -0.4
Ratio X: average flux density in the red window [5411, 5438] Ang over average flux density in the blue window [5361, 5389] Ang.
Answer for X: 1.0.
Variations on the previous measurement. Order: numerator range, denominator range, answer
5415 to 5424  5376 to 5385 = 0.94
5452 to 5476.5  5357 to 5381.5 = 0.92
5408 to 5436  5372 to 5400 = 0.95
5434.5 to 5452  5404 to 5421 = 1.07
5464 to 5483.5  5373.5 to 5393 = 0.95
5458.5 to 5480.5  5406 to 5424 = 0.99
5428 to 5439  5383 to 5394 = 1.04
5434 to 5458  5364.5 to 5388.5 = 0.98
